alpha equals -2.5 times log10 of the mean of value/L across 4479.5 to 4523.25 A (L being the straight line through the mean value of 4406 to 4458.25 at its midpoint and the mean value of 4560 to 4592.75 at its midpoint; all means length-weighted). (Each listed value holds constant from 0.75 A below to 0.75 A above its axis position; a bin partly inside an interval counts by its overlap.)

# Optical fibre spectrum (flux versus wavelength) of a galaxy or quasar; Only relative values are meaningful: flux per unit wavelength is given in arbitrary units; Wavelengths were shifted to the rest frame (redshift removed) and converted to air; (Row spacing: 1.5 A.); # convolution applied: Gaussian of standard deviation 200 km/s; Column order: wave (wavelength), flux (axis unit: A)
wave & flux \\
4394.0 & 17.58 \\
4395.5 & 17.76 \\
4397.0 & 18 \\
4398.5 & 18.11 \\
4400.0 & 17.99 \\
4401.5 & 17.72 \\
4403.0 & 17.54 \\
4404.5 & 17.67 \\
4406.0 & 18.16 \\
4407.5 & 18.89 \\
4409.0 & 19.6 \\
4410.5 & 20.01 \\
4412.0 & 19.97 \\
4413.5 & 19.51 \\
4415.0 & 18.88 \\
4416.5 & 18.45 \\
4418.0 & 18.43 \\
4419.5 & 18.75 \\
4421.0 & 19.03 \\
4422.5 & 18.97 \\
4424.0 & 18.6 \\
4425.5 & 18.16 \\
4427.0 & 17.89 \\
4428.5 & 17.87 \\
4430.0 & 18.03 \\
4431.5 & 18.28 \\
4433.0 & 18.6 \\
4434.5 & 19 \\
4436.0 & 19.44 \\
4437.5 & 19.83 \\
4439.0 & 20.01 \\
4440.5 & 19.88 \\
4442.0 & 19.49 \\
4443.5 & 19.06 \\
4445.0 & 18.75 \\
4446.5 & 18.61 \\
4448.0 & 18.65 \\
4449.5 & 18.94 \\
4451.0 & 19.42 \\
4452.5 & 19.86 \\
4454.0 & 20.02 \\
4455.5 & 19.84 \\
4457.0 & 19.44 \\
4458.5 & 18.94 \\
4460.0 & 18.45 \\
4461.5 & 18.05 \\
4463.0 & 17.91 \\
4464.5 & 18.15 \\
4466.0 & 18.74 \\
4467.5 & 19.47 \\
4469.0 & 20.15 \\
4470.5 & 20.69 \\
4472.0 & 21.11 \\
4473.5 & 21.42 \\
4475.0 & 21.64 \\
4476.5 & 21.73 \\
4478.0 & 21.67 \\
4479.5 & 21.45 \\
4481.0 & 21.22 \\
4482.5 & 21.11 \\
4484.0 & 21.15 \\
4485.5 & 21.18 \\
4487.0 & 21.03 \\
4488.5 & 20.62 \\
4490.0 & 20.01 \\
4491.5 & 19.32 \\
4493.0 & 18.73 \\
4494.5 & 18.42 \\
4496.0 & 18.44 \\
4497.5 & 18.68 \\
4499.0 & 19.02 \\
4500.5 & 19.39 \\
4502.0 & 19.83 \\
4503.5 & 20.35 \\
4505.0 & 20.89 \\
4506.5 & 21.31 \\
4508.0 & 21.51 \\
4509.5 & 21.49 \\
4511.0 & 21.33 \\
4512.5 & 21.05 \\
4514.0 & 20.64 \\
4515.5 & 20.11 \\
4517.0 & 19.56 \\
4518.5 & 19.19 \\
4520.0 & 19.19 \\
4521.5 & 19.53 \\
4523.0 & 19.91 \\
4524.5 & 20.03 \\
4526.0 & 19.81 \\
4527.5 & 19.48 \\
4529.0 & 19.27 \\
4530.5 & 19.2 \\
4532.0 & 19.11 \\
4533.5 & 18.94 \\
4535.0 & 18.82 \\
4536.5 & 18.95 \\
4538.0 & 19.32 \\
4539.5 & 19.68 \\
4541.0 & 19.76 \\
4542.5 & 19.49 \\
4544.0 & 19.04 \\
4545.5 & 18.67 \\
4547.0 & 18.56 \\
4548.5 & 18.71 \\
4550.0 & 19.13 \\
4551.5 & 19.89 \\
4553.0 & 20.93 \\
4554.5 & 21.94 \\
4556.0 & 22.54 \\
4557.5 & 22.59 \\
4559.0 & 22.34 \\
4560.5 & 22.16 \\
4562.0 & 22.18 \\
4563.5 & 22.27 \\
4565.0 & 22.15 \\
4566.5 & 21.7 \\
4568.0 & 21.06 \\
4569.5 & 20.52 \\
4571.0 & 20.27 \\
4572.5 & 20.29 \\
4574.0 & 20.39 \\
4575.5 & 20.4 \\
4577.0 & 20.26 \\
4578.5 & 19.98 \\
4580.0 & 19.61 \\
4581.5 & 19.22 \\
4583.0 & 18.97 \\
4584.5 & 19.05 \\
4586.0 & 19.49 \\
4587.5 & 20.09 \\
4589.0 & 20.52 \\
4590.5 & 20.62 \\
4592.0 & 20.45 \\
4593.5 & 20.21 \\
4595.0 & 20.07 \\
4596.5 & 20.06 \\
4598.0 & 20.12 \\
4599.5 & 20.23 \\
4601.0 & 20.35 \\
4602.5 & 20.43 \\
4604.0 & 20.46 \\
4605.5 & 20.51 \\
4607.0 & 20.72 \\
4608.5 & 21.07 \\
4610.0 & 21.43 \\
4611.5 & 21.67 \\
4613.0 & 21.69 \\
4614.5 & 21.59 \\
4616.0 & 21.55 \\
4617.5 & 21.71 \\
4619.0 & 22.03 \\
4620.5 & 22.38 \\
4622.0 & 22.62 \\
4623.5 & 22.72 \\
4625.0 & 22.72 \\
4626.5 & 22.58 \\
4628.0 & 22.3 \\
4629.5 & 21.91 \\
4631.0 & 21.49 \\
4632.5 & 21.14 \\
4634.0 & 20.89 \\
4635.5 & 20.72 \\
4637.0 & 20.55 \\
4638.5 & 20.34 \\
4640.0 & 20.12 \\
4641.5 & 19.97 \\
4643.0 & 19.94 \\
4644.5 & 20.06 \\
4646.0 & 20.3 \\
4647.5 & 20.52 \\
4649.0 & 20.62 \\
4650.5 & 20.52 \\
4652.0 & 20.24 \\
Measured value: -0.02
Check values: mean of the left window 19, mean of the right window 20.5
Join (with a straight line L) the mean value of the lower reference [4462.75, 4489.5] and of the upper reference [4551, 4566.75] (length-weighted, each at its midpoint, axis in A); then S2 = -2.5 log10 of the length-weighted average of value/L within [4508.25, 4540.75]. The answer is 0.08 mag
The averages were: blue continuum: 20.6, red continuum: 21.9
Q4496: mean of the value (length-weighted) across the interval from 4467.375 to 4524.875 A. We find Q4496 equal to 20.4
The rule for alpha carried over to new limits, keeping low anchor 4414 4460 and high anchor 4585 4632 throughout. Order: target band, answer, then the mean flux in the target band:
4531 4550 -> 0.07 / 19.1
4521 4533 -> 0.03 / 19.5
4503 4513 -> -0.07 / 21.2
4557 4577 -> -0.04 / 21.4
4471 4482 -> -0.10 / 21.4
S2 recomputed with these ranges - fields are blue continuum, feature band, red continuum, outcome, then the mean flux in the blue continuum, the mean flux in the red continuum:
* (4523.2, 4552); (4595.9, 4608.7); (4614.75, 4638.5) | 0.04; 19.3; 21.8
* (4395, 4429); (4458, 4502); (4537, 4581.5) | -0.03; 18.5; 20.5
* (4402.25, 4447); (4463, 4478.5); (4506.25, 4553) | -0.06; 18.8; 19.7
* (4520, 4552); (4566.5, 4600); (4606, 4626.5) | 0.04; 19.3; 21.8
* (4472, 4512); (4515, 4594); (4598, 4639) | 0.04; 20.5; 21.4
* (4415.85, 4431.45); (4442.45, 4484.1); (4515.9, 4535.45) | -0.06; 18.4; 19.4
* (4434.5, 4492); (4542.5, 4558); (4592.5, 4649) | 0.02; 19.9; 21.1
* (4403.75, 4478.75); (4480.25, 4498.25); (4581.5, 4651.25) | -0.02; 19.2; 20.8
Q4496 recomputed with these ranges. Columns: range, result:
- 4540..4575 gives 20.7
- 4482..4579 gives 20.2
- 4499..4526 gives 20.3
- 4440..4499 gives 19.8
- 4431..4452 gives 19.2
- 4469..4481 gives 21.3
